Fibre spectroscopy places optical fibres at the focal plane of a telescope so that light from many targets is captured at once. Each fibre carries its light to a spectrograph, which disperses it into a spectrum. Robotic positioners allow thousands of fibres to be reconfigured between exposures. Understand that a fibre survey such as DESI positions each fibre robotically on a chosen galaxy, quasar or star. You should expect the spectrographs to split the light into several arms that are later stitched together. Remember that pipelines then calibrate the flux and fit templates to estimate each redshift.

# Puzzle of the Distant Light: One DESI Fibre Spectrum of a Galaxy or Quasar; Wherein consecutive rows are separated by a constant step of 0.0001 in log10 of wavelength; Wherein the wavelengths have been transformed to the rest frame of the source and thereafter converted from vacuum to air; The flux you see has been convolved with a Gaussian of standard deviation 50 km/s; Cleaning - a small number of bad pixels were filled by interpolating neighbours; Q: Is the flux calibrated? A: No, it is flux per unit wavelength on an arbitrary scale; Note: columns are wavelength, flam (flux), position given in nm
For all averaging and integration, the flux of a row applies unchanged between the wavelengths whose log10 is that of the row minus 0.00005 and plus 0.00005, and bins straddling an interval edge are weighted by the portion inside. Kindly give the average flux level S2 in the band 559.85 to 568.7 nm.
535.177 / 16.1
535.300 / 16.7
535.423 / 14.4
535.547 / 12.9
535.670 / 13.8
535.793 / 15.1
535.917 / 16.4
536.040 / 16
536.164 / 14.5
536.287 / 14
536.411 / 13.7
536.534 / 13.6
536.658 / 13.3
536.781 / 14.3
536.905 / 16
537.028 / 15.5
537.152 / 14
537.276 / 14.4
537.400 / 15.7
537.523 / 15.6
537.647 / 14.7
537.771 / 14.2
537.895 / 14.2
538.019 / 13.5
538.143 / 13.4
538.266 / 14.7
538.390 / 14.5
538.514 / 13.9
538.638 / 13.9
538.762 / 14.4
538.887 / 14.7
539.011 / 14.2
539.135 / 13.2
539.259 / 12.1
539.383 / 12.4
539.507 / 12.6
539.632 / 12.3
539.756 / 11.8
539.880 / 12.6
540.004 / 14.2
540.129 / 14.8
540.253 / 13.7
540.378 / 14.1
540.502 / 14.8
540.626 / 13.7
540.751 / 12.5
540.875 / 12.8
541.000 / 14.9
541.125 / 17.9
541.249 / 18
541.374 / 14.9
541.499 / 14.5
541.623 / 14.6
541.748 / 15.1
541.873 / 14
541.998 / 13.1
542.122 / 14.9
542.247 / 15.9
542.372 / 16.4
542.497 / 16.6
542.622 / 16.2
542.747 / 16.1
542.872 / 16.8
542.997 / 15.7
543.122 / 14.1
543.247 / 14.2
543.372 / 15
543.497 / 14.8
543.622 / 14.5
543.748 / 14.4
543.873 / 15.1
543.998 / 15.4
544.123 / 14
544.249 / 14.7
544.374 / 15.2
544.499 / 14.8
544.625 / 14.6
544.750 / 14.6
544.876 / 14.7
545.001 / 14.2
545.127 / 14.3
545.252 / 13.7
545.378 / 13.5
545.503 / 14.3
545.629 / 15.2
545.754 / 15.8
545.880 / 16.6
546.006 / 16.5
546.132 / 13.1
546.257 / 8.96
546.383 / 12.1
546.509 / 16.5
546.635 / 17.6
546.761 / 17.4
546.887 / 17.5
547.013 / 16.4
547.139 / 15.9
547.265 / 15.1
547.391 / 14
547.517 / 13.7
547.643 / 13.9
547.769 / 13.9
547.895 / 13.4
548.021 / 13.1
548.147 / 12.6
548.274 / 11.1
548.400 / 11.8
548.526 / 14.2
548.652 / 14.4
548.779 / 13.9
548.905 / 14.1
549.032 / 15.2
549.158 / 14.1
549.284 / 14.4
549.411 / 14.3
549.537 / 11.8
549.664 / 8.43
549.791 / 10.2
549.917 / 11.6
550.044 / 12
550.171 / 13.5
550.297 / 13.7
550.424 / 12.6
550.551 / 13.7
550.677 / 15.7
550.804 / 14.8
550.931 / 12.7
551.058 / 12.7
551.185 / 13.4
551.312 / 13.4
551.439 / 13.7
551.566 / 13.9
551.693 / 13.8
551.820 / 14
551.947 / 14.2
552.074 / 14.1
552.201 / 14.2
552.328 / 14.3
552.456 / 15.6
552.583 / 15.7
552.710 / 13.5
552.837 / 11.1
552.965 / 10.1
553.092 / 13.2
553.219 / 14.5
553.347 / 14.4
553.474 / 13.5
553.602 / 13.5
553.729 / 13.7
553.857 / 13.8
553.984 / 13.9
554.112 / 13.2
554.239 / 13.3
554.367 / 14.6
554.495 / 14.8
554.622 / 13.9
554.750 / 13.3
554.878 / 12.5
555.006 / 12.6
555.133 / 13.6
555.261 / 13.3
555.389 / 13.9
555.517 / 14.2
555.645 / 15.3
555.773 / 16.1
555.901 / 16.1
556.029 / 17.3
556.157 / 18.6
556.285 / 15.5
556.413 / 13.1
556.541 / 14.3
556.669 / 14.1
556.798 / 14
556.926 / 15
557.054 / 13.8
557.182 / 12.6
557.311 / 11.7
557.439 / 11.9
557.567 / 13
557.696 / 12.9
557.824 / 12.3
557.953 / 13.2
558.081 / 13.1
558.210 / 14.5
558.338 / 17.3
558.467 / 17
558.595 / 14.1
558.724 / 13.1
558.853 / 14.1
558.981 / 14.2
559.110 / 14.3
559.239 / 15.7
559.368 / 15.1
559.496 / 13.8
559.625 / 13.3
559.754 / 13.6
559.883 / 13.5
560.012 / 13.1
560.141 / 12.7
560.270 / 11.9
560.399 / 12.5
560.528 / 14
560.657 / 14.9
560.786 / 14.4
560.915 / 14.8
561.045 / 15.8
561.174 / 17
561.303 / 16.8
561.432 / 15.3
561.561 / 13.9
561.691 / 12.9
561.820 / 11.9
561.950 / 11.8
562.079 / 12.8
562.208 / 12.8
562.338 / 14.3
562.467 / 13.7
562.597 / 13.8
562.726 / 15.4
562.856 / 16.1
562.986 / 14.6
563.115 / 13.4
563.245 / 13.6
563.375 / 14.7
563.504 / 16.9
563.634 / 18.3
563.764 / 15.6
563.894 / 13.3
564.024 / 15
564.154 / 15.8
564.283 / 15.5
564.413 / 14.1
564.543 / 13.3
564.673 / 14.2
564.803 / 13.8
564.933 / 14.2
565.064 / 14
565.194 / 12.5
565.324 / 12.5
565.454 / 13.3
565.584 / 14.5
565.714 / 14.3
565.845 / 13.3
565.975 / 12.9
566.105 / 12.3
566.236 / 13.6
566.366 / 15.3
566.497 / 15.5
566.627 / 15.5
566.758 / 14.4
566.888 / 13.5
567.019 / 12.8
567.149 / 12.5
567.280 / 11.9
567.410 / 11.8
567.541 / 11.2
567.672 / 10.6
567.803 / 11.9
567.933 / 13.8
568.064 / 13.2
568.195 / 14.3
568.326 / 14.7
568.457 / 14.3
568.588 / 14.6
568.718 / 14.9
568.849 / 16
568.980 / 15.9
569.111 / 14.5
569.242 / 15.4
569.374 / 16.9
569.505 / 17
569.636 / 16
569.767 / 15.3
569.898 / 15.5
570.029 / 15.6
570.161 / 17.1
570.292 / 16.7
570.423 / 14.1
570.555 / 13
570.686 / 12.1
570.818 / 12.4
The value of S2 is 13.9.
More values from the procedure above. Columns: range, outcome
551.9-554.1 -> 13.7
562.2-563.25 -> 14.3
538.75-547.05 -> 14.6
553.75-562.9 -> 14.1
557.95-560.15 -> 14.3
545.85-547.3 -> 15.3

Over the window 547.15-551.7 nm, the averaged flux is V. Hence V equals 13.3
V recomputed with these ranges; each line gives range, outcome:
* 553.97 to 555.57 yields 13.6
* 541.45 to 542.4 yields 14.8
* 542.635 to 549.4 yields 14.6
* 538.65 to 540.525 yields 13.4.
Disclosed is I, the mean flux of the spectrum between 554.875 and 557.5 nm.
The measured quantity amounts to 14.3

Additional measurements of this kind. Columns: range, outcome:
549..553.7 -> 13.4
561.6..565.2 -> 14.2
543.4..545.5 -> 14.5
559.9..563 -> 14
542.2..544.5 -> 15.3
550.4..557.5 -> 13.9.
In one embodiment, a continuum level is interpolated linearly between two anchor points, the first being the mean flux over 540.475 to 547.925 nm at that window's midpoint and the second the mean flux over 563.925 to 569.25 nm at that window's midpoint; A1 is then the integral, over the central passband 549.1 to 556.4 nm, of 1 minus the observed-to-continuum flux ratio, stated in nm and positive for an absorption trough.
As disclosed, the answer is 0.37 nm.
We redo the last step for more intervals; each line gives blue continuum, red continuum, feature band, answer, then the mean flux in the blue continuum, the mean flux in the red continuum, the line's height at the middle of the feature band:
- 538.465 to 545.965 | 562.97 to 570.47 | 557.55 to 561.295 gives 0.063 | 14.5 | 14.3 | 14.4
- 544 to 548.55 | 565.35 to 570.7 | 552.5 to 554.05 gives 0.100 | 14.4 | 14.2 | 14.4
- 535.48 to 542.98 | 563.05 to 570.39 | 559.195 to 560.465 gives 0.079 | 14.5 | 14.3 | 14.4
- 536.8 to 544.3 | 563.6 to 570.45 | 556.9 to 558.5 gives 0.084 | 14.5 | 14.3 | 14.4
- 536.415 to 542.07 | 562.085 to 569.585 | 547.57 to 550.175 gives 0.225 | 14.2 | 14.2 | 14.2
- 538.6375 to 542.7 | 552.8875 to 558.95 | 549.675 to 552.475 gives 0.136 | 14.3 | 14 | 14.1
